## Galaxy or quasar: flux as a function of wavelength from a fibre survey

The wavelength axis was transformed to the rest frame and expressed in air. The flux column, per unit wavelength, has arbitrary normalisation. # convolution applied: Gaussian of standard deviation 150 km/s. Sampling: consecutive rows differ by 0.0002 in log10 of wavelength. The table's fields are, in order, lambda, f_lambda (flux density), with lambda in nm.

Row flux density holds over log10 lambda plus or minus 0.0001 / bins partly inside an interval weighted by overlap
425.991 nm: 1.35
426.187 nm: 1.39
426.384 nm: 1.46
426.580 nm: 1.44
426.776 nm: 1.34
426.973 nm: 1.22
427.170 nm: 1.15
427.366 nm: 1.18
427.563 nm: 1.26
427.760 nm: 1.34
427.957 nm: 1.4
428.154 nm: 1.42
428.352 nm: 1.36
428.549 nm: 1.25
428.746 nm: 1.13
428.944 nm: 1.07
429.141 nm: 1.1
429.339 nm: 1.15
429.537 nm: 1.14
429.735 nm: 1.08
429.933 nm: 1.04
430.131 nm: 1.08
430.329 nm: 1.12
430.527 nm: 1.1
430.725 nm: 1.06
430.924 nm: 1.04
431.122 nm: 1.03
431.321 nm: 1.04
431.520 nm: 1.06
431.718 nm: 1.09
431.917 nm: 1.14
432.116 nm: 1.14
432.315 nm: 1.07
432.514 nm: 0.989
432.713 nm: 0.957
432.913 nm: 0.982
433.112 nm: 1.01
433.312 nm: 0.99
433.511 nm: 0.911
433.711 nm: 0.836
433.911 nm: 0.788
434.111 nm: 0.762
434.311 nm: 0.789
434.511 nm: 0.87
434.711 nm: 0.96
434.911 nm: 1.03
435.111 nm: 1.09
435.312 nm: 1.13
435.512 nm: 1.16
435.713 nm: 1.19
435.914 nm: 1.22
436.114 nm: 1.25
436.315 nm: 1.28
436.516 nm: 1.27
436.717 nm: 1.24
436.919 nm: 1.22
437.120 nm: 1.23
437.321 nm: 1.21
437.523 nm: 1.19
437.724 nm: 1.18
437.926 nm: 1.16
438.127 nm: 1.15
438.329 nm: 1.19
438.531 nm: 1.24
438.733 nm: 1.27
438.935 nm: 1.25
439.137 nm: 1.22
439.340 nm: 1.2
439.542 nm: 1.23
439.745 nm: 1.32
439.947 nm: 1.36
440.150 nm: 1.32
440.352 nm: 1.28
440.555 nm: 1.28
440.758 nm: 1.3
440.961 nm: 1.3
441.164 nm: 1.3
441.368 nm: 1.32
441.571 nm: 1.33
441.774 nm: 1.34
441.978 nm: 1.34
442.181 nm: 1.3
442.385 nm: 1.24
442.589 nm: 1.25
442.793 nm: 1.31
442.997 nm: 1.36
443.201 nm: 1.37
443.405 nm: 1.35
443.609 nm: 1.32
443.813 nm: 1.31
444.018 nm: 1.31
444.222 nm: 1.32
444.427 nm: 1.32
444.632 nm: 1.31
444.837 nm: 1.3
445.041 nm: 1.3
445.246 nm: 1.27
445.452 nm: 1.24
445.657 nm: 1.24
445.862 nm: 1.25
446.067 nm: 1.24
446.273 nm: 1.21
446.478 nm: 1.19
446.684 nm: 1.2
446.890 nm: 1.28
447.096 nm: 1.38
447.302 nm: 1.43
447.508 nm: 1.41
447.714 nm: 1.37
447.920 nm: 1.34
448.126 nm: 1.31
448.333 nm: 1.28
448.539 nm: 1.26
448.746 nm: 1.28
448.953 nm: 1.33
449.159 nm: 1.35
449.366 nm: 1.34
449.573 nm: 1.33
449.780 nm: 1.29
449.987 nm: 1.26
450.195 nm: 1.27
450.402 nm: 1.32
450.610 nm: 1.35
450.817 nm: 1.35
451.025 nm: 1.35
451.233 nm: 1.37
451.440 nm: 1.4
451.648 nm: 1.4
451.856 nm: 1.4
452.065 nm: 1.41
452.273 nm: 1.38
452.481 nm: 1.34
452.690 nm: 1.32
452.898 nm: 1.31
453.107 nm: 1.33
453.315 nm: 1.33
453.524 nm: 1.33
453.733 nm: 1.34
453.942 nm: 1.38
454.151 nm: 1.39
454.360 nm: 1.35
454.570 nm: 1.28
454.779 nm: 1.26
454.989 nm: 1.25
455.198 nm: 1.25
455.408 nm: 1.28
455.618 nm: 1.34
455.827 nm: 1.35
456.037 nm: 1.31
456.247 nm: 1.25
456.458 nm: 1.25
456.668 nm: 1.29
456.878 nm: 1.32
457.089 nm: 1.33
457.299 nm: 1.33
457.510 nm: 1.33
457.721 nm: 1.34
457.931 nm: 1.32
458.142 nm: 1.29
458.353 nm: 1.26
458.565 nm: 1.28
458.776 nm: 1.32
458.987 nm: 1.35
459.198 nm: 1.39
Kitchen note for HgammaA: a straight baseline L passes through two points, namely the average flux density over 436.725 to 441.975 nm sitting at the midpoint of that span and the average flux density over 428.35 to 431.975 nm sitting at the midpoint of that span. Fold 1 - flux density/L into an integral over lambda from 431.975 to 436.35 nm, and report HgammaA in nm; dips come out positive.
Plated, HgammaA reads 0.58 nm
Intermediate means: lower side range 1.1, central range 1.02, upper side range 1.26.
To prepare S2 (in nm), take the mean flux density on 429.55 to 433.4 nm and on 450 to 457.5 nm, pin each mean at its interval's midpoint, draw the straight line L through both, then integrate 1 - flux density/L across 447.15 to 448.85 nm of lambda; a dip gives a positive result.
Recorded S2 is -0.11 nm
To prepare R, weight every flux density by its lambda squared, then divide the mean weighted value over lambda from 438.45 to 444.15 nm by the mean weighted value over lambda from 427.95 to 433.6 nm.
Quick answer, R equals 1.24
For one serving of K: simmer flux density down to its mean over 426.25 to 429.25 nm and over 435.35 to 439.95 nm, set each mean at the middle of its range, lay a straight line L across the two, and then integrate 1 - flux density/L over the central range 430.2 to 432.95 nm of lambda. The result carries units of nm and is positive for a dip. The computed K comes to 0.43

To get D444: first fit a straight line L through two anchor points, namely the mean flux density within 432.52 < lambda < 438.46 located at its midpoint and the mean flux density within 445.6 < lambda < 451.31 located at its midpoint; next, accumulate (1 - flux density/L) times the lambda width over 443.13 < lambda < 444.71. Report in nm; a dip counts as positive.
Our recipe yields -0.13 nm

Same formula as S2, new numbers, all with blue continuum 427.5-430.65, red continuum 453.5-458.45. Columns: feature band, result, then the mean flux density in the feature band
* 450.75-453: -0.13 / 1.37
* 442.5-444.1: -0.09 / 1.32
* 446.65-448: -0.09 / 1.35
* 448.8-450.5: -0.04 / 1.31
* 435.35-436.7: -0.01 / 1.23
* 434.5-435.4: 0.14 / 1.03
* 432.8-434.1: 0.32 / 0.908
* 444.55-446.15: -0.01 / 1.27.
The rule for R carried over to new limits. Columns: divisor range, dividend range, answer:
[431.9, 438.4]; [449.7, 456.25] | 1.34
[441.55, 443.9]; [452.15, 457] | 1.05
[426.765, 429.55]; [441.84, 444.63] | 1.14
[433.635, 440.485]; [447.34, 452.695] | 1.23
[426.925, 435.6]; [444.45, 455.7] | 1.33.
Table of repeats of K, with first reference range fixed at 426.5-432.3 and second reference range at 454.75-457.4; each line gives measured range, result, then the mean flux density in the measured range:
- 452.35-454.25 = -0.09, 1.34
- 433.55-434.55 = 0.32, 0.811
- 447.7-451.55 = -0.18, 1.32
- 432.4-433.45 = 0.18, 0.984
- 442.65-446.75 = -0.15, 1.29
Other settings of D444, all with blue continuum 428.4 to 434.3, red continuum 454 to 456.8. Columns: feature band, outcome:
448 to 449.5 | -0.100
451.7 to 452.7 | -0.089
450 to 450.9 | -0.051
